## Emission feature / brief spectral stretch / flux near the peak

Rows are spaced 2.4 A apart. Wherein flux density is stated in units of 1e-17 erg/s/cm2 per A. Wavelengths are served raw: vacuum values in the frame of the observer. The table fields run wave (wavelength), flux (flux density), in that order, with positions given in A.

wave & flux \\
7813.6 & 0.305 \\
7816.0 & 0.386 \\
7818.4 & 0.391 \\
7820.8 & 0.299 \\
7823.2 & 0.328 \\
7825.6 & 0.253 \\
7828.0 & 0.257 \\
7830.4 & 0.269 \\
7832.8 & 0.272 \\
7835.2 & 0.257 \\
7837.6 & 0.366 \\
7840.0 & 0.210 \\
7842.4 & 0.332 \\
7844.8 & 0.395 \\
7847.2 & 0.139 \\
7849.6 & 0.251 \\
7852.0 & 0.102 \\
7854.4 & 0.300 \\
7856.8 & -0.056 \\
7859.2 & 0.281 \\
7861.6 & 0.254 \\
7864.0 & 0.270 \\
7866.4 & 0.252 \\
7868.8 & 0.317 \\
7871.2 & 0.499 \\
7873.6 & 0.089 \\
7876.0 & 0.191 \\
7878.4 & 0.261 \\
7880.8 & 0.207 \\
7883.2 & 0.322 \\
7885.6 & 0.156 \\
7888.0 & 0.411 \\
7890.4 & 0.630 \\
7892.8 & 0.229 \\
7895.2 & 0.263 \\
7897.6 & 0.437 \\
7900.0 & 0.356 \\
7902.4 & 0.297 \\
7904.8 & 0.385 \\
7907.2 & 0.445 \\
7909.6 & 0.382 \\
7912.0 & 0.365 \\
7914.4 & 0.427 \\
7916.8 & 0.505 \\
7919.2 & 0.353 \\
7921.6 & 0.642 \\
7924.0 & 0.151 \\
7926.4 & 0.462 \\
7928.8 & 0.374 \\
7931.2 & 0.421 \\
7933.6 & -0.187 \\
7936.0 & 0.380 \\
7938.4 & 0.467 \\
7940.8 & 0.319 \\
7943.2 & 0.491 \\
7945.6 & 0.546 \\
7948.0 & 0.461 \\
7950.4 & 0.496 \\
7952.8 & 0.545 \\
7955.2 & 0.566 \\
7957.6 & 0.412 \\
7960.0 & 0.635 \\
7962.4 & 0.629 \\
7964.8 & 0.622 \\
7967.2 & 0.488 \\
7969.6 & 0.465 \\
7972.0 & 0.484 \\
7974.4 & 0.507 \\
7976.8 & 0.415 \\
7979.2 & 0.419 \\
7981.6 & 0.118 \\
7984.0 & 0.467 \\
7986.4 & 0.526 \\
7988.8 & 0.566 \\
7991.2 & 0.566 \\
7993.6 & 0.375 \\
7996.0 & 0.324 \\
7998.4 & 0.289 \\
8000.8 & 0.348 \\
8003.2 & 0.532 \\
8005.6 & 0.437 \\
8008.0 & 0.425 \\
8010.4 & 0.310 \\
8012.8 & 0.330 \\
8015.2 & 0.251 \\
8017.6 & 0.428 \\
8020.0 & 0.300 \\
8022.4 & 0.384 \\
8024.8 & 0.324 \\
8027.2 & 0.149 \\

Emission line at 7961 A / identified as Mg II 2798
